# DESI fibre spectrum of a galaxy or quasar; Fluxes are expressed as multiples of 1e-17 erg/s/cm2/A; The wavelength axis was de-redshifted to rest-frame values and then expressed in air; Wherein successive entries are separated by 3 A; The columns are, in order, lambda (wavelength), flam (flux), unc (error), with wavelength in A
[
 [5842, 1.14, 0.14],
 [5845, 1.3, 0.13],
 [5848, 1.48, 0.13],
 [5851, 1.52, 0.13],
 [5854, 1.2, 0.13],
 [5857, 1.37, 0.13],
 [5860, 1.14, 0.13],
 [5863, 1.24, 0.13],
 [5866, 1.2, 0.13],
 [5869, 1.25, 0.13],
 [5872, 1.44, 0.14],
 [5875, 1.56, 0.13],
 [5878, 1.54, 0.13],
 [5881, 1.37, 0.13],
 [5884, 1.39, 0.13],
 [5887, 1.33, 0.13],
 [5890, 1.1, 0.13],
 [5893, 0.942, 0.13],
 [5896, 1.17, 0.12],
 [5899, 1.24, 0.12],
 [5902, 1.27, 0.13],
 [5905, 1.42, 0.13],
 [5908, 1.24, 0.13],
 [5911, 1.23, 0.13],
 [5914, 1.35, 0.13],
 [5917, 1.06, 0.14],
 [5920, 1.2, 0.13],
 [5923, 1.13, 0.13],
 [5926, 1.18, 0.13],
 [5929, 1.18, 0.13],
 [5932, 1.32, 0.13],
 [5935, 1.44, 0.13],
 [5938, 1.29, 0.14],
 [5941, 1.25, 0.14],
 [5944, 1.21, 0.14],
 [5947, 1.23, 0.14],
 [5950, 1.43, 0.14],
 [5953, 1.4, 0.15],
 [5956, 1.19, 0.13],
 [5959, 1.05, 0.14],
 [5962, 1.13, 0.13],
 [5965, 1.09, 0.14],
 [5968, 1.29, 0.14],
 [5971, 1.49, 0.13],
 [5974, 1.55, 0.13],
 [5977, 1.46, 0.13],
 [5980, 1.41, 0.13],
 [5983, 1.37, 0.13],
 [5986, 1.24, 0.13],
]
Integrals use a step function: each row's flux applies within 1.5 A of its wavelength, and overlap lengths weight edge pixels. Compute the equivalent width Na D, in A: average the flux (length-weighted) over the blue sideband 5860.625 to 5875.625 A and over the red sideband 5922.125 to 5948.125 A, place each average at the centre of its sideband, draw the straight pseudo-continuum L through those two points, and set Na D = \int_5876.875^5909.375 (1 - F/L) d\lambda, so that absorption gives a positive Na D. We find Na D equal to 0.49 A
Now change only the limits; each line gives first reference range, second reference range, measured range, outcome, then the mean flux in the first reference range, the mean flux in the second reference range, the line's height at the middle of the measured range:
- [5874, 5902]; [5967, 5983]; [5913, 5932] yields 2.2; 1.29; 1.44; 1.35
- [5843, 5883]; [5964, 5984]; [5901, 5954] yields 4.1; 1.35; 1.39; 1.37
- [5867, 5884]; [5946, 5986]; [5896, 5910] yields 1.1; 1.42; 1.31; 1.39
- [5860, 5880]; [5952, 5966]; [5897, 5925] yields 0.7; 1.35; 1.17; 1.27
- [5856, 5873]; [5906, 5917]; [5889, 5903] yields 1.3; 1.27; 1.25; 1.26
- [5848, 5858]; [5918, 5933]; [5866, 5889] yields -1.3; 1.38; 1.19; 1.32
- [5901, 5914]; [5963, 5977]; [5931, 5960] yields 1.1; 1.3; 1.36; 1.33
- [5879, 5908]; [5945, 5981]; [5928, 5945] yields 0.0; 1.25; 1.31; 1.29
